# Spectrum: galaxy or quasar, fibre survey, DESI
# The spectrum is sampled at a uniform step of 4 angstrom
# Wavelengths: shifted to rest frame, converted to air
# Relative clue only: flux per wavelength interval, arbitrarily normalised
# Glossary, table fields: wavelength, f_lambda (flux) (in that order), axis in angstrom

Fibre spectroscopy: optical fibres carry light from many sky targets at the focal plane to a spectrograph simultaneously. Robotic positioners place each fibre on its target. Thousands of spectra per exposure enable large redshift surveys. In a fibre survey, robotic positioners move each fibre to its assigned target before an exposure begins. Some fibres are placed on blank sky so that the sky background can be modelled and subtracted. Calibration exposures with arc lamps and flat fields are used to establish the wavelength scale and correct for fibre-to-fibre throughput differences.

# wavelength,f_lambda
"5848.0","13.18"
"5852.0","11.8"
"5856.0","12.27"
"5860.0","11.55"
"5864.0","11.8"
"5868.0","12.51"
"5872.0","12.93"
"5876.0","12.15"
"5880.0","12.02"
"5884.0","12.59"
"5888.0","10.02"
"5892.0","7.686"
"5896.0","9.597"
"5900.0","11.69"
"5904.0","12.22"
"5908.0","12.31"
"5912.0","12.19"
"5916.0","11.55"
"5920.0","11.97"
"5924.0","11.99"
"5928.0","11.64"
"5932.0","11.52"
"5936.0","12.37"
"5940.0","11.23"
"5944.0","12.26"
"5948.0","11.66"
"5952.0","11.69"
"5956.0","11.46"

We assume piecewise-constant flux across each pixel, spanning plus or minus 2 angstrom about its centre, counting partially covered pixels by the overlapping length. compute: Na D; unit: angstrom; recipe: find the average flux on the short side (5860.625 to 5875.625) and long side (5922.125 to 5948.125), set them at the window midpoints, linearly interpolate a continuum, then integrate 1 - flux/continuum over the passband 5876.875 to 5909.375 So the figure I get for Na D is 2.9 angstrom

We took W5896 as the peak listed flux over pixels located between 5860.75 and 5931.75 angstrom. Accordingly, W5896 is 12.93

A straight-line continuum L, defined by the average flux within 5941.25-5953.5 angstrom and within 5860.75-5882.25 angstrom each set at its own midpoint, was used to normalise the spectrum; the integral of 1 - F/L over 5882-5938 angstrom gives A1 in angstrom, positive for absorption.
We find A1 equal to 3.03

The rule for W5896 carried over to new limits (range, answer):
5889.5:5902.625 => 11.69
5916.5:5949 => 12.37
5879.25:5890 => 12.59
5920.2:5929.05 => 11.99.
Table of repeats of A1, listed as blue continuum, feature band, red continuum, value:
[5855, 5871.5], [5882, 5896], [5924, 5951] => 2.3 angstrom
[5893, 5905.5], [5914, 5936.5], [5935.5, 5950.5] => -0.7 angstrom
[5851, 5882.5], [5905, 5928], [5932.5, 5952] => -0.1 angstrom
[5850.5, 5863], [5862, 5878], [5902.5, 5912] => -0.5 angstrom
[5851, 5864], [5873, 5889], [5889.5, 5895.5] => -4.0 angstrom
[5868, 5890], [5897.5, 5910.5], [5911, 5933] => -0.1 angstrom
